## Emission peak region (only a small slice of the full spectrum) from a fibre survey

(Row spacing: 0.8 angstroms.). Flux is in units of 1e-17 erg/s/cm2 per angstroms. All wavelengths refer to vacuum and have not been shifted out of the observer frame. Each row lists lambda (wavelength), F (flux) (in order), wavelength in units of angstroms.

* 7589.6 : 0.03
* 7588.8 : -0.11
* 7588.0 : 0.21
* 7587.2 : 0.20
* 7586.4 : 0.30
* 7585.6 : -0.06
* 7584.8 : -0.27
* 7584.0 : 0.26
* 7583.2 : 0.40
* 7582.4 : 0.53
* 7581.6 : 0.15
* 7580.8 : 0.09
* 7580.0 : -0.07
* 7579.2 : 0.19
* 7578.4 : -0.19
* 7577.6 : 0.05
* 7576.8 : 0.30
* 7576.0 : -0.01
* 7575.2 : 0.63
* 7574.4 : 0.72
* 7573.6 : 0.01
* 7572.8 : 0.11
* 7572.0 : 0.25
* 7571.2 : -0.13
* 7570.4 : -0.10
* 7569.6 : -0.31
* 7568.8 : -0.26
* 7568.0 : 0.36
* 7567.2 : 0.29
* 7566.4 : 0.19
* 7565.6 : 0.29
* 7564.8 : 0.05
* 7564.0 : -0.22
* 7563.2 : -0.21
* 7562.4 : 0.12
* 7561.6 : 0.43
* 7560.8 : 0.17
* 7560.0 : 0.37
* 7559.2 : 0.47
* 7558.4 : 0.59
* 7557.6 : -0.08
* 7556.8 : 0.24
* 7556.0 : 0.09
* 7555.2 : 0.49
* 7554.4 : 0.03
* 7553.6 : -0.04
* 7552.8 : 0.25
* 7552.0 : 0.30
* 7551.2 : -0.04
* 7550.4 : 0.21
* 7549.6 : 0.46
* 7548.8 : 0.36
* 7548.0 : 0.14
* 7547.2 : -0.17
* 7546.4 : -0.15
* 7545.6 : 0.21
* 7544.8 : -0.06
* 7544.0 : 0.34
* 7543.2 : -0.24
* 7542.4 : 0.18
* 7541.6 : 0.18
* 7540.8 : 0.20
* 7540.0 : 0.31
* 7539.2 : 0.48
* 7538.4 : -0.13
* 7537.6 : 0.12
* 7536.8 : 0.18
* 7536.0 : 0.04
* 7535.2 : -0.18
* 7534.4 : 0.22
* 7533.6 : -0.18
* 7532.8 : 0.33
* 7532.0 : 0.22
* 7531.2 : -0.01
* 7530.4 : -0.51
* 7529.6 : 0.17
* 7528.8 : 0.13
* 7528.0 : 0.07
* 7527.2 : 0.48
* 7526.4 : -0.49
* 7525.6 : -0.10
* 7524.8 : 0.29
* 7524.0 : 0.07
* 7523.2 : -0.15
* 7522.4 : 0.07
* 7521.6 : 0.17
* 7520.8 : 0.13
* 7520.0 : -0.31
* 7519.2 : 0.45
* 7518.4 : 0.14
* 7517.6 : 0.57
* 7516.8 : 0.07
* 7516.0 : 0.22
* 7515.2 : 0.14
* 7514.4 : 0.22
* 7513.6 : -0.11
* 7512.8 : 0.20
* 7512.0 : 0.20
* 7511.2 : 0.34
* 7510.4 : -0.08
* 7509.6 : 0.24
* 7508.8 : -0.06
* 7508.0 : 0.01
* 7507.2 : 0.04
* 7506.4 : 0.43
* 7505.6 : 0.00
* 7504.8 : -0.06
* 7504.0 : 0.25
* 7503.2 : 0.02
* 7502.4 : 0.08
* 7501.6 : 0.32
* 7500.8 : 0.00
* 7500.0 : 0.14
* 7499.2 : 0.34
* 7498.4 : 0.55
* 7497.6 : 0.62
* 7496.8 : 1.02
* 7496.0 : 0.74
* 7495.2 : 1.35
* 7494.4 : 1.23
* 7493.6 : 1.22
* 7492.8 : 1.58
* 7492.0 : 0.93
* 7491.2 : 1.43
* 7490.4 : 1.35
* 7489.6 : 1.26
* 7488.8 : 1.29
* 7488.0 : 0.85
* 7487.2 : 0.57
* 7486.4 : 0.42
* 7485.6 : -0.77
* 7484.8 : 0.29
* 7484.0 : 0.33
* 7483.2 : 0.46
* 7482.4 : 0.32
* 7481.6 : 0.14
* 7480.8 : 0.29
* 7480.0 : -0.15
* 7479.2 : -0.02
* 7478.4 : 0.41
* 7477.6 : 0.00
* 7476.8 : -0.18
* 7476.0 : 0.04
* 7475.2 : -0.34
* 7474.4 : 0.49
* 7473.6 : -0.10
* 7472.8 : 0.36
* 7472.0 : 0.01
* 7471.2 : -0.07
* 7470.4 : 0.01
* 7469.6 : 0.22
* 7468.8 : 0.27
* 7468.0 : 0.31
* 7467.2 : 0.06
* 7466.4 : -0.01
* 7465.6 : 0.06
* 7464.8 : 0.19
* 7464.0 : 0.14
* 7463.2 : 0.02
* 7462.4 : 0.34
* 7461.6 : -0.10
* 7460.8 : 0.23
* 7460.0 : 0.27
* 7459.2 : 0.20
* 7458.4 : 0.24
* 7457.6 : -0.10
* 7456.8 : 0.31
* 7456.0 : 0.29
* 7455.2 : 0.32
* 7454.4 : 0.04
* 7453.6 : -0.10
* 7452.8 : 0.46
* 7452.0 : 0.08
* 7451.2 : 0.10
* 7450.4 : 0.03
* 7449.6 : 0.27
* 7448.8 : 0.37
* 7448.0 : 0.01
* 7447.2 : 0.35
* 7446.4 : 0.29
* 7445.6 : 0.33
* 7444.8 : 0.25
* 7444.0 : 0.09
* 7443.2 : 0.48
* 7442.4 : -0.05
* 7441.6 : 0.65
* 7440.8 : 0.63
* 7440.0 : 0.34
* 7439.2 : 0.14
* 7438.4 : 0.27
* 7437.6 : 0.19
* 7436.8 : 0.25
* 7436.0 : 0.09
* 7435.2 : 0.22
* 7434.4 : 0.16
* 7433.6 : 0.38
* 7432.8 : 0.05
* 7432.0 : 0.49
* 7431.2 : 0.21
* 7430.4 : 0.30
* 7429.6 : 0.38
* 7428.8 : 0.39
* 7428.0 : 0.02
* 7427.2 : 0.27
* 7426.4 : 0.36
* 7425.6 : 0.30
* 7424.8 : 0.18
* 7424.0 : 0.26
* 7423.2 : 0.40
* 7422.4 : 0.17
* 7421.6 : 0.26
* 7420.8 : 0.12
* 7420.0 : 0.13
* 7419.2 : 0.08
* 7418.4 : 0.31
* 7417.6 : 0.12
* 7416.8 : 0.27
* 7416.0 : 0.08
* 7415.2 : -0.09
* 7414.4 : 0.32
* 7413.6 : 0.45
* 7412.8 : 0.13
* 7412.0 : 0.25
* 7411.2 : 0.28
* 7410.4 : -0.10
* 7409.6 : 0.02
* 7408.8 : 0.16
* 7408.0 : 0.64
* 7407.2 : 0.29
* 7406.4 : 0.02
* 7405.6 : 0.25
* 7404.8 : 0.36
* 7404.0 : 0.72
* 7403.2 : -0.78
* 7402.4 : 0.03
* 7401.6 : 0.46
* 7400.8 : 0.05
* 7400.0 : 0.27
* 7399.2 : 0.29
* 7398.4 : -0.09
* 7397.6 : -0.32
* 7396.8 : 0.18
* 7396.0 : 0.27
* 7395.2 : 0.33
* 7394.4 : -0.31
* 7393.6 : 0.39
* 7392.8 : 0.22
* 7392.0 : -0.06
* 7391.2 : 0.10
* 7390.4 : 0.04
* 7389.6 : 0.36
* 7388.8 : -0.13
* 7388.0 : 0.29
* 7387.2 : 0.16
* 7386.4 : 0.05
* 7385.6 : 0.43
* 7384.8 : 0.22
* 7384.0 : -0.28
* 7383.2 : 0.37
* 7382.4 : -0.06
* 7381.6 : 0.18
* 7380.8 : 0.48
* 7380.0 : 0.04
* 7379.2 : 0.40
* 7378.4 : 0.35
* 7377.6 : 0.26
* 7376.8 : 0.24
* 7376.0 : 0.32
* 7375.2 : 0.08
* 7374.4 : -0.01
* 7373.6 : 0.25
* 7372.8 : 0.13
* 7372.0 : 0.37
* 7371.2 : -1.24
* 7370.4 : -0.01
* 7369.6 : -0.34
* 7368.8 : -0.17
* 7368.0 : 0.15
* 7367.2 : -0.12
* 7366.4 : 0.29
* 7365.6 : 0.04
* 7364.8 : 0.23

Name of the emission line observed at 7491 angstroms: [O II]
